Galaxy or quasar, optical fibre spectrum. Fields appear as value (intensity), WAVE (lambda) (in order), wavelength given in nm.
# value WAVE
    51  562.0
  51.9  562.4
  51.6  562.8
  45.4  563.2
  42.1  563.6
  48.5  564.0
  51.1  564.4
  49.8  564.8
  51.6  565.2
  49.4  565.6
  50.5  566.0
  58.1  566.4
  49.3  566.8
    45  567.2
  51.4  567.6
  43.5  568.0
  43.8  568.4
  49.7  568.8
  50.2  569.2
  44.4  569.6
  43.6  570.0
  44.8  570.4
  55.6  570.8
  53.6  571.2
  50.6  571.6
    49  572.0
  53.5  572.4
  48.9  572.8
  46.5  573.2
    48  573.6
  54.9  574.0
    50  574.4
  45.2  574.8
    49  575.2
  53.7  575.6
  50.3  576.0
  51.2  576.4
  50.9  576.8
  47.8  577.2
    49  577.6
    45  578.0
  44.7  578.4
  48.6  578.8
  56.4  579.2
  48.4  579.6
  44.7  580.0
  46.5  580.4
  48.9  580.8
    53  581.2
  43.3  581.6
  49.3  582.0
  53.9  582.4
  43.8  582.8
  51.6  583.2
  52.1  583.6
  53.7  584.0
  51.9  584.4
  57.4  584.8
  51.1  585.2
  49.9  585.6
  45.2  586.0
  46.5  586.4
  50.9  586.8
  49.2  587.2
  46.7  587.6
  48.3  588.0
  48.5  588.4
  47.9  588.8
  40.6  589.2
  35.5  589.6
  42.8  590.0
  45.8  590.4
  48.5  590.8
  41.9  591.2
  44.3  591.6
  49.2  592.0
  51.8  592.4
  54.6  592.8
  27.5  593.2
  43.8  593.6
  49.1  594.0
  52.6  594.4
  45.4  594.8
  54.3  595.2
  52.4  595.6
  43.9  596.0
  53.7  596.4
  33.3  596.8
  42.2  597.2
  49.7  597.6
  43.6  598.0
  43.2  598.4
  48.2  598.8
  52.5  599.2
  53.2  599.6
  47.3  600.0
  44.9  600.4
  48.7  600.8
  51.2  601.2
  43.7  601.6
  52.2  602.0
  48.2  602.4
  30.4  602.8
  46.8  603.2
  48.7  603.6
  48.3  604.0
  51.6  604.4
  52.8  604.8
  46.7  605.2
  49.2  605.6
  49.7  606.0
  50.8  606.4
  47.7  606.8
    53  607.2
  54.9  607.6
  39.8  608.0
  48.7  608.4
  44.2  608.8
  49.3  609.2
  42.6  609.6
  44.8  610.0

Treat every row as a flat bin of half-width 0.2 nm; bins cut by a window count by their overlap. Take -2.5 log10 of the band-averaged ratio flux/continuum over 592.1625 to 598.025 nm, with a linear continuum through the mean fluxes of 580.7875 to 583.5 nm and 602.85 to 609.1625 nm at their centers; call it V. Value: 0.05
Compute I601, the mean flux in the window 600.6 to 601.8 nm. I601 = 47.9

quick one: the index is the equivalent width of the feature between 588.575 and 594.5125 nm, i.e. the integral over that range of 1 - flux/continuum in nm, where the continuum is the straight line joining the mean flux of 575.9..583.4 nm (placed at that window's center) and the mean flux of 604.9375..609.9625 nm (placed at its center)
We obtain 0.427 nm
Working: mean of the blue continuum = 48.8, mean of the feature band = 45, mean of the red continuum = 48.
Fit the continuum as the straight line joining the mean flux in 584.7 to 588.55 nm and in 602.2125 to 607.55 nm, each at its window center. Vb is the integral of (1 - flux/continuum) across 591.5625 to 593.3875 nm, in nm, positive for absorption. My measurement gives 0.118 nm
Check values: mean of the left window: 49.2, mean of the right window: 48.2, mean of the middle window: 45.7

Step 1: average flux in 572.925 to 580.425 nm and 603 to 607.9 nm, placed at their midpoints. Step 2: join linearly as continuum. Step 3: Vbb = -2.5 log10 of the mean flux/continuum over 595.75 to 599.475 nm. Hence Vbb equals 0.09 mag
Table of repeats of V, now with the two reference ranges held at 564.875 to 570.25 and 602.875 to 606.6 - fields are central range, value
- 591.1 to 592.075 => 0.086 mag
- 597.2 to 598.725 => 0.079 mag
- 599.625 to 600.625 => 0.030 mag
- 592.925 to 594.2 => 0.187 mag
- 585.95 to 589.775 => 0.060 mag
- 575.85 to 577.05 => -0.047 mag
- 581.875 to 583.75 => -0.033 mag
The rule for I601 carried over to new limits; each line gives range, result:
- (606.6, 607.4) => 50.3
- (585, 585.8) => 50.5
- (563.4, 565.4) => 48.6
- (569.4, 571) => 47.1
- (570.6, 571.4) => 54.6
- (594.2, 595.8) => 51.2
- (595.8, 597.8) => 44.6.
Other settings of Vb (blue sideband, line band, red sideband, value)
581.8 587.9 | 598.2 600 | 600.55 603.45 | -0.094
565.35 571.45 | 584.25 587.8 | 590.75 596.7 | -0.154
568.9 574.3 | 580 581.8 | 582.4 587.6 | 0.089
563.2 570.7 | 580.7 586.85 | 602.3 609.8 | -0.289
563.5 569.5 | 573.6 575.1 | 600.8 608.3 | -0.028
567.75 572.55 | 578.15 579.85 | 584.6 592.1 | -0.056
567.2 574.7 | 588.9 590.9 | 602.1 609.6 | 0.234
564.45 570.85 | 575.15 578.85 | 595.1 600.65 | -0.062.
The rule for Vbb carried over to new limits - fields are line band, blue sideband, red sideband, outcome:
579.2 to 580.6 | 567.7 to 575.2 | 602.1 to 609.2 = 0.012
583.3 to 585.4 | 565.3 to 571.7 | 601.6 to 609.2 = -0.099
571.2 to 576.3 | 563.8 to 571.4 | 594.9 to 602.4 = -0.028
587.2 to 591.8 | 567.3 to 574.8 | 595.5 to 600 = 0.062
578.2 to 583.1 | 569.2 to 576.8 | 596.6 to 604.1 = 0.003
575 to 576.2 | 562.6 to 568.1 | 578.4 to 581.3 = -0.041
